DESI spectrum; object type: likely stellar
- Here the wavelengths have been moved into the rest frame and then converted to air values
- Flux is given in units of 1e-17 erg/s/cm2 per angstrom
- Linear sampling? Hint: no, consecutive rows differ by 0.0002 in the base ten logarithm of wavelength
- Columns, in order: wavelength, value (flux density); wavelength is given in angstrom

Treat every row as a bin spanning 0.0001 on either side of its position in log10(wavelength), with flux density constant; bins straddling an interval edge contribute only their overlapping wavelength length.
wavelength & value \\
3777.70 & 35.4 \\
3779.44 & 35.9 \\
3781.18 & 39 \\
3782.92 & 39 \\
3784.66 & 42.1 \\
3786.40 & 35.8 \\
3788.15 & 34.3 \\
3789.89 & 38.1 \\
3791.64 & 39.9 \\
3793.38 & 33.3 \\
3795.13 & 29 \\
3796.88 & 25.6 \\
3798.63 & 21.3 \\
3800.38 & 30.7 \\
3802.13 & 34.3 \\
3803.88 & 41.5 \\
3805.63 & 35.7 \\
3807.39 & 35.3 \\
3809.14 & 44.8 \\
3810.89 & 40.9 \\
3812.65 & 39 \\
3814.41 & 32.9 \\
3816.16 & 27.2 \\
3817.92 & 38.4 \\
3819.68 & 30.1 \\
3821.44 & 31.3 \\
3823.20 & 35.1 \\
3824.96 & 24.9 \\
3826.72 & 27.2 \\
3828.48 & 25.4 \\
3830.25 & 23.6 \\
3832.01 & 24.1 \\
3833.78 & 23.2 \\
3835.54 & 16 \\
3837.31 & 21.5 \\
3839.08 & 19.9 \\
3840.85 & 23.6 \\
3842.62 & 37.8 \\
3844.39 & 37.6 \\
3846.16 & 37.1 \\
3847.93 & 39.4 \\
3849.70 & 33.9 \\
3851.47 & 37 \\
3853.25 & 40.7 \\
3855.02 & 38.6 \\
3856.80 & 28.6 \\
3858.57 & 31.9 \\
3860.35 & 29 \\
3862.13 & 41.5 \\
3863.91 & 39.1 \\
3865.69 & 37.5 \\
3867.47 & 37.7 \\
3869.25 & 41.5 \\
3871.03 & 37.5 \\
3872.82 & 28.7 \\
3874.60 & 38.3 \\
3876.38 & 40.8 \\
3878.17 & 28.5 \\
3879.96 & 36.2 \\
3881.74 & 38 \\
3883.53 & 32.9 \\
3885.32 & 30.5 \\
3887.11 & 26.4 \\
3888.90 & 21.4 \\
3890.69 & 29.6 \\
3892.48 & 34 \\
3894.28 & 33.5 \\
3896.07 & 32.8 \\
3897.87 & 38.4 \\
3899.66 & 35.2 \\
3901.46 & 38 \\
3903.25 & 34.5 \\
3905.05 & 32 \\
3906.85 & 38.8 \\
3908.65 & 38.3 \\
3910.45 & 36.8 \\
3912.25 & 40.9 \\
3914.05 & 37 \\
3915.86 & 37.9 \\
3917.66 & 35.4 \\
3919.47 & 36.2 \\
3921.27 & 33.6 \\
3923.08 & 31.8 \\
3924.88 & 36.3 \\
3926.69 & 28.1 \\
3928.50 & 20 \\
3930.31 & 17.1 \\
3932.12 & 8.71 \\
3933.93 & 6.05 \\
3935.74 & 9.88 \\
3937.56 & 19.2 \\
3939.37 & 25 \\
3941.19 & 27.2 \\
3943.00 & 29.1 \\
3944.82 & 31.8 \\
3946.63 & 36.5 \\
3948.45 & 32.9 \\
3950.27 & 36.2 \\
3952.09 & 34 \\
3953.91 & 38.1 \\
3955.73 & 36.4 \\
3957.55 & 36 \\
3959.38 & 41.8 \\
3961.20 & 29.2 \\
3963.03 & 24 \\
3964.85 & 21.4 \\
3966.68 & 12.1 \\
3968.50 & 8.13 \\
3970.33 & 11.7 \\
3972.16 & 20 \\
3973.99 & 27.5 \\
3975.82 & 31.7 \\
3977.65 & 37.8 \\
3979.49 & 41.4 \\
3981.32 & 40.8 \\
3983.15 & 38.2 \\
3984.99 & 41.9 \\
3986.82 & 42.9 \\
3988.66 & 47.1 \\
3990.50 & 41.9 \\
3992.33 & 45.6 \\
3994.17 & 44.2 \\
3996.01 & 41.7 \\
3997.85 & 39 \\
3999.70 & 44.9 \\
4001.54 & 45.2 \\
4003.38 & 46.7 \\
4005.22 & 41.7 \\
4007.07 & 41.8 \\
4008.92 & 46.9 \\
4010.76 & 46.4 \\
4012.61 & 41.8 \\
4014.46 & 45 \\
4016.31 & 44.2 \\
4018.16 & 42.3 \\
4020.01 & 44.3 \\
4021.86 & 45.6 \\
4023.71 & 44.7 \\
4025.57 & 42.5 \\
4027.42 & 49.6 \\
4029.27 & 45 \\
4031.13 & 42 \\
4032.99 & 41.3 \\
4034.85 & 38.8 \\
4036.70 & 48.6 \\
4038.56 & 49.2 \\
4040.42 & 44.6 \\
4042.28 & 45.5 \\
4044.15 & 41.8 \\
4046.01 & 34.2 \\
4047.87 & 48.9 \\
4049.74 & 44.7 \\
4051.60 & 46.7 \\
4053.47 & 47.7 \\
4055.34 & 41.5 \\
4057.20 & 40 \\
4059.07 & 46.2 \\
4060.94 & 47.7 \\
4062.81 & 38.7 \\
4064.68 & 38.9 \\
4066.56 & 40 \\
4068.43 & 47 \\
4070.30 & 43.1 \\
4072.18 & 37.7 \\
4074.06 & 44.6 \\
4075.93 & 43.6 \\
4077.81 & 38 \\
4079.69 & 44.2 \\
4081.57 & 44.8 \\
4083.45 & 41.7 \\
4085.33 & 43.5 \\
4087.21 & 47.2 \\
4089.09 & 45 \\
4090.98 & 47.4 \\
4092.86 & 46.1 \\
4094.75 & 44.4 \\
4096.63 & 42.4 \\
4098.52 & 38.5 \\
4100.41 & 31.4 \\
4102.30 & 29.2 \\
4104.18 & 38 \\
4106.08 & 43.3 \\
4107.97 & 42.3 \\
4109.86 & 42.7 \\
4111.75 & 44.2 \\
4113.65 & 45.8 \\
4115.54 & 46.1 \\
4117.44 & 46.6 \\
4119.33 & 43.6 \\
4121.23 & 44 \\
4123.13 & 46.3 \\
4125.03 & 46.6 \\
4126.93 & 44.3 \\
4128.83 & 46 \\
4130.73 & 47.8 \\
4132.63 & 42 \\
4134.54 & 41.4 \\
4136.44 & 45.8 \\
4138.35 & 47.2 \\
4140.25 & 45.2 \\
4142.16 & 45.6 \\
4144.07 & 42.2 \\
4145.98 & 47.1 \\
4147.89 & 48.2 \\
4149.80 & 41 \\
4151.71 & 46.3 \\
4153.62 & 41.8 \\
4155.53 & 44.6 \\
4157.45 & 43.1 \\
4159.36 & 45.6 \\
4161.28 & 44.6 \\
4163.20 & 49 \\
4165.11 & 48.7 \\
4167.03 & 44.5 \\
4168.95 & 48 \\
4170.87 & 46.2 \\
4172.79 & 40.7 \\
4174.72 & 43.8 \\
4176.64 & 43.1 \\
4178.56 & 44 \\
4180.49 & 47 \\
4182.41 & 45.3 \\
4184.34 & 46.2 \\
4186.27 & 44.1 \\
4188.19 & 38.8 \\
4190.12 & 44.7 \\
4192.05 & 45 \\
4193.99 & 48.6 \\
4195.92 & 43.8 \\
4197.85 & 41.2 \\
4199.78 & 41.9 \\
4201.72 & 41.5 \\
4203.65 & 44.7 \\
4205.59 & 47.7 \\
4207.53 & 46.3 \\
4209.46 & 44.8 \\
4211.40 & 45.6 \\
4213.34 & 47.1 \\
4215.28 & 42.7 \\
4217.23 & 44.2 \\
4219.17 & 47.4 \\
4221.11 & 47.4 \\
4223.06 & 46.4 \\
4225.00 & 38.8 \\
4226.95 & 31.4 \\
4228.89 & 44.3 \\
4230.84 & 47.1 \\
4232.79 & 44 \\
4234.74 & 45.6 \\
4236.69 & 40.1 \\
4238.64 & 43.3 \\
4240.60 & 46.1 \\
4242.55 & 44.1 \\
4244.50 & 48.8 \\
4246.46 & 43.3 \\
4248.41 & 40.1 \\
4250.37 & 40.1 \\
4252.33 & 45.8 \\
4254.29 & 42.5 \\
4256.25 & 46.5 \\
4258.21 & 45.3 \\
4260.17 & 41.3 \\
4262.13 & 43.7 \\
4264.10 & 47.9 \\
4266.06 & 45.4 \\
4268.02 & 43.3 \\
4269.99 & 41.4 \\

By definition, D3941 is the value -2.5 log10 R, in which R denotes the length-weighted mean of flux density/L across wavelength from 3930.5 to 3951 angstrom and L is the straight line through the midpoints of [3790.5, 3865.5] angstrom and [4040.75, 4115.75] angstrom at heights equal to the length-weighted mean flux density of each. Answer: 0.49 mag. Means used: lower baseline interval 32.2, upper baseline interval 42.6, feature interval 23.5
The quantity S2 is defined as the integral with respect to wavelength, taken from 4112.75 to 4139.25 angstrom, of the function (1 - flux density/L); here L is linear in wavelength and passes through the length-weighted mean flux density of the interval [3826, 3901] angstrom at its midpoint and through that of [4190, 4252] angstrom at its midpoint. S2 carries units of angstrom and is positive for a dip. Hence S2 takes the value -2.8 angstrom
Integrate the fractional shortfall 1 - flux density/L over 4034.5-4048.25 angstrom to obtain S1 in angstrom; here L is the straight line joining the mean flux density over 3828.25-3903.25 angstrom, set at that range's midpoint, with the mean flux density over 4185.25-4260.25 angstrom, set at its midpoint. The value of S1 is -2.1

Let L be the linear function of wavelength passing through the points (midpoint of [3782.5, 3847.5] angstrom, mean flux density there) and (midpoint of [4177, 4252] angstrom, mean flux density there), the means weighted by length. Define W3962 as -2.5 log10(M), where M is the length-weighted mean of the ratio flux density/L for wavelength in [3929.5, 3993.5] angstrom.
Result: 0.23 mag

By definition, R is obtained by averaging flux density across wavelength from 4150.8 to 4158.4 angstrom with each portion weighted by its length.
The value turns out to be 43.9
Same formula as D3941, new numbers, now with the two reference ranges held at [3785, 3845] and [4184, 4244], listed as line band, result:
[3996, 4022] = -0.17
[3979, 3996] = -0.16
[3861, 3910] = -0.04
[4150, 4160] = -0.05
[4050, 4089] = -0.10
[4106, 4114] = -0.07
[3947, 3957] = 0.00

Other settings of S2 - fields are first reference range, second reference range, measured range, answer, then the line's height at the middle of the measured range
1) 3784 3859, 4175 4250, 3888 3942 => 8.1 angstrom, 35.1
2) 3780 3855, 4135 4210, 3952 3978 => 7.4 angstrom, 37.7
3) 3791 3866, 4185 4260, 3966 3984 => 4.7 angstrom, 36.5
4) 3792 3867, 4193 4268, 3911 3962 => 8.0 angstrom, 35.3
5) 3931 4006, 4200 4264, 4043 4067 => -4.6 angstrom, 36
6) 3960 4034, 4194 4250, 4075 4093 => -1.6 angstrom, 40.5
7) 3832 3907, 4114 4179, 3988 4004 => -2.2 angstrom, 38.6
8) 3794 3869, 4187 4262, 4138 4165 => -2.2 angstrom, 41.7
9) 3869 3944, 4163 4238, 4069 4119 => -3.8 angstrom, 39.5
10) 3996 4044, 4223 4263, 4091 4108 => 1.6 angstrom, 43.8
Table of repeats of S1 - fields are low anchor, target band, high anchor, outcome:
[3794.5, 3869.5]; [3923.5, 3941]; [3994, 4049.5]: 8.6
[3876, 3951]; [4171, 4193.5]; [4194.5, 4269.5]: -1.2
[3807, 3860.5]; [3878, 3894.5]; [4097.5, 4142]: 1.2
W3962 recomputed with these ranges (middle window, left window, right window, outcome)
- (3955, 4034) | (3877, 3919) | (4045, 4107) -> 0.01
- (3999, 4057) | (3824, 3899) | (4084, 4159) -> -0.12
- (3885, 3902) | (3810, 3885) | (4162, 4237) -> 0.08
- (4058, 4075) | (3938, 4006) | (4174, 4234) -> -0.12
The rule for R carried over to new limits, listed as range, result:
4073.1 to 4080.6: 42.6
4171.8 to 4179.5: 42.9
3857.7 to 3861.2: 30.4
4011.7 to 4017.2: 43.6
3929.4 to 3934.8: 10.7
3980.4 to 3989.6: 42.2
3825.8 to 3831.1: 25.4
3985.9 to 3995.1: 44.4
